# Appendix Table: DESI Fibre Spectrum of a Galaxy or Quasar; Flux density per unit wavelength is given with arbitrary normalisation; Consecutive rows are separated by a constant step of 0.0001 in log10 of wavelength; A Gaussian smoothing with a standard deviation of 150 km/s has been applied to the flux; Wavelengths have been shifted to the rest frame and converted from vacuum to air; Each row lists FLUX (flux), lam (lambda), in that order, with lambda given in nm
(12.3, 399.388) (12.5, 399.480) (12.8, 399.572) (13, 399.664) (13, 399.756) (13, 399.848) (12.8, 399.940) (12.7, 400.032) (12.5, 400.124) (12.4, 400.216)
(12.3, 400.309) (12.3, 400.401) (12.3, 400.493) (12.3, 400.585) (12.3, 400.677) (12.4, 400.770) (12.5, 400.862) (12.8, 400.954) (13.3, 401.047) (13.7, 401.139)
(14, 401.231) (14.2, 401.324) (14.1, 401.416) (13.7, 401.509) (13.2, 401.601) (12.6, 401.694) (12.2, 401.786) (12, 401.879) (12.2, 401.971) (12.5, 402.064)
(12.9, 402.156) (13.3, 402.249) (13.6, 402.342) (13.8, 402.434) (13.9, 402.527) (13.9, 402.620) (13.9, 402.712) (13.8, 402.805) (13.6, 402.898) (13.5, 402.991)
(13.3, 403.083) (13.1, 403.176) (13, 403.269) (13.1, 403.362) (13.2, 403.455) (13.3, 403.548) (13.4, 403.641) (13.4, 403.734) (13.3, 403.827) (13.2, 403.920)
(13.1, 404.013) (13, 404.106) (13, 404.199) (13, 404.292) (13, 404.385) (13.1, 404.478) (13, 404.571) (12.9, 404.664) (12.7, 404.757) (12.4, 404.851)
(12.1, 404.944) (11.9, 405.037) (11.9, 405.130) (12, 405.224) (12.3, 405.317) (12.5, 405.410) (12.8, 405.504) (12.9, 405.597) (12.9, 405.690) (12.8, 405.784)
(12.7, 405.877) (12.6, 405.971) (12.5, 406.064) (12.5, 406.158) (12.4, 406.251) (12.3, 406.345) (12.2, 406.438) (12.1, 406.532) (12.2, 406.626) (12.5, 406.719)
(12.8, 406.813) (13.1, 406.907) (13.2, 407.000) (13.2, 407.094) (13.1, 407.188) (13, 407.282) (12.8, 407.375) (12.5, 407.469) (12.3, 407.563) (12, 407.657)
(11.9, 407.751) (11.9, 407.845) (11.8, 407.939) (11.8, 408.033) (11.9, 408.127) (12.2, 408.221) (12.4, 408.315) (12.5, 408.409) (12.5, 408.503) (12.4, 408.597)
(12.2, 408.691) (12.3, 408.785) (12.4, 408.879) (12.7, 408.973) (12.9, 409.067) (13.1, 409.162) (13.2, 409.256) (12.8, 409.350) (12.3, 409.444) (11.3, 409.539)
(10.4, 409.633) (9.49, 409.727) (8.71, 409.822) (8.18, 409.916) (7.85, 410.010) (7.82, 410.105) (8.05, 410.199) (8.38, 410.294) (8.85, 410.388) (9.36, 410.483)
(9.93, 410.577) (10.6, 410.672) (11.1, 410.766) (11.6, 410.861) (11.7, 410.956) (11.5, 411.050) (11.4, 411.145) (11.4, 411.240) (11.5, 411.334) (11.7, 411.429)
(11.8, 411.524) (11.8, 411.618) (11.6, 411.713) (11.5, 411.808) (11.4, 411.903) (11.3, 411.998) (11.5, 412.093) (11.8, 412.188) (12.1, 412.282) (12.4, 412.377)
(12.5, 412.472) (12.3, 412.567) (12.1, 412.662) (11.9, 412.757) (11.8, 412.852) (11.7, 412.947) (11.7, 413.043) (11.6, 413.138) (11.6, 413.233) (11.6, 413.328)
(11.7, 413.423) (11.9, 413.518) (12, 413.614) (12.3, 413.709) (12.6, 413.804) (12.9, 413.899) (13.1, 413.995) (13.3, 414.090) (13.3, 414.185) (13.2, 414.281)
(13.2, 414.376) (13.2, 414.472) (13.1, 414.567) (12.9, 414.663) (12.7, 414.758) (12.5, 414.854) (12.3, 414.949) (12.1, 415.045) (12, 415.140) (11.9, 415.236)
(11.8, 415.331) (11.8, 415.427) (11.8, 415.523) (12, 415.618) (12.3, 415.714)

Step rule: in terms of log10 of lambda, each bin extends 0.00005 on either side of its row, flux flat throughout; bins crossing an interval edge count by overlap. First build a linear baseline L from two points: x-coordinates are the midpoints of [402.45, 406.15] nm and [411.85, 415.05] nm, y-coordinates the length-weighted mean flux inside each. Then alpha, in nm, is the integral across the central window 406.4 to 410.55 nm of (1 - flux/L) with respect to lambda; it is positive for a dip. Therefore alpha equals 0.35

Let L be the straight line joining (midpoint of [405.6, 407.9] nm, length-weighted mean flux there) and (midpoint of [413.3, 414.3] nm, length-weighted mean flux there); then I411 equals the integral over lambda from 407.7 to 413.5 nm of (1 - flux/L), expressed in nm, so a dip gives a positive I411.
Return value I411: 0.54 nm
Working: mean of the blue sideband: 12.6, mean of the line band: 11.4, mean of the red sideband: 12.5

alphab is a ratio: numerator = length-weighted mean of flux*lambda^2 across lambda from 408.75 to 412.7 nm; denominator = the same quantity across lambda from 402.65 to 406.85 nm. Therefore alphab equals 0.89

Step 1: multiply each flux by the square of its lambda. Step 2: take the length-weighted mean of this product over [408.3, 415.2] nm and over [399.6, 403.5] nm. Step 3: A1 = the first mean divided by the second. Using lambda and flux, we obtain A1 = 0.94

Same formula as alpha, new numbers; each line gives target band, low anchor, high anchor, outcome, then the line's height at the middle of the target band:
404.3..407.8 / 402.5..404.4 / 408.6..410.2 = -0.07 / 12.3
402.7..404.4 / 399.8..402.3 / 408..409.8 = -0.09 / 12.6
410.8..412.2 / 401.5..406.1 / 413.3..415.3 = 0.12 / 12.7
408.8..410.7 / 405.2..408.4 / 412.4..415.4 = 0.30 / 12.4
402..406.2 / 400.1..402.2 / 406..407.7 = -0.09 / 12.7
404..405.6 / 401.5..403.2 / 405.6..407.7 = 0.03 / 12.9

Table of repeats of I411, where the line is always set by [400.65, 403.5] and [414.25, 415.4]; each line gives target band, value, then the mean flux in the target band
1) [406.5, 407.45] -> 0.01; 12.8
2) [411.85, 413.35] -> 0.10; 11.8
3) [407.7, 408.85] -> 0.07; 12.2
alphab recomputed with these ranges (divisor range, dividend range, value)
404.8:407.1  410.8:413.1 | 0.97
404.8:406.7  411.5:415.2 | 1.02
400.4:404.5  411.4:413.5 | 0.94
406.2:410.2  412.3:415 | 1.07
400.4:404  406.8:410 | 0.94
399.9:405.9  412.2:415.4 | 1.00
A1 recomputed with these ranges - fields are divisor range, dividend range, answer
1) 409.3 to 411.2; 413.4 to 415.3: 1.28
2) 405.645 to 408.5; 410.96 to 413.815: 0.97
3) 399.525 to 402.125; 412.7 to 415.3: 1.03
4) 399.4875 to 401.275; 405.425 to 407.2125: 1.02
